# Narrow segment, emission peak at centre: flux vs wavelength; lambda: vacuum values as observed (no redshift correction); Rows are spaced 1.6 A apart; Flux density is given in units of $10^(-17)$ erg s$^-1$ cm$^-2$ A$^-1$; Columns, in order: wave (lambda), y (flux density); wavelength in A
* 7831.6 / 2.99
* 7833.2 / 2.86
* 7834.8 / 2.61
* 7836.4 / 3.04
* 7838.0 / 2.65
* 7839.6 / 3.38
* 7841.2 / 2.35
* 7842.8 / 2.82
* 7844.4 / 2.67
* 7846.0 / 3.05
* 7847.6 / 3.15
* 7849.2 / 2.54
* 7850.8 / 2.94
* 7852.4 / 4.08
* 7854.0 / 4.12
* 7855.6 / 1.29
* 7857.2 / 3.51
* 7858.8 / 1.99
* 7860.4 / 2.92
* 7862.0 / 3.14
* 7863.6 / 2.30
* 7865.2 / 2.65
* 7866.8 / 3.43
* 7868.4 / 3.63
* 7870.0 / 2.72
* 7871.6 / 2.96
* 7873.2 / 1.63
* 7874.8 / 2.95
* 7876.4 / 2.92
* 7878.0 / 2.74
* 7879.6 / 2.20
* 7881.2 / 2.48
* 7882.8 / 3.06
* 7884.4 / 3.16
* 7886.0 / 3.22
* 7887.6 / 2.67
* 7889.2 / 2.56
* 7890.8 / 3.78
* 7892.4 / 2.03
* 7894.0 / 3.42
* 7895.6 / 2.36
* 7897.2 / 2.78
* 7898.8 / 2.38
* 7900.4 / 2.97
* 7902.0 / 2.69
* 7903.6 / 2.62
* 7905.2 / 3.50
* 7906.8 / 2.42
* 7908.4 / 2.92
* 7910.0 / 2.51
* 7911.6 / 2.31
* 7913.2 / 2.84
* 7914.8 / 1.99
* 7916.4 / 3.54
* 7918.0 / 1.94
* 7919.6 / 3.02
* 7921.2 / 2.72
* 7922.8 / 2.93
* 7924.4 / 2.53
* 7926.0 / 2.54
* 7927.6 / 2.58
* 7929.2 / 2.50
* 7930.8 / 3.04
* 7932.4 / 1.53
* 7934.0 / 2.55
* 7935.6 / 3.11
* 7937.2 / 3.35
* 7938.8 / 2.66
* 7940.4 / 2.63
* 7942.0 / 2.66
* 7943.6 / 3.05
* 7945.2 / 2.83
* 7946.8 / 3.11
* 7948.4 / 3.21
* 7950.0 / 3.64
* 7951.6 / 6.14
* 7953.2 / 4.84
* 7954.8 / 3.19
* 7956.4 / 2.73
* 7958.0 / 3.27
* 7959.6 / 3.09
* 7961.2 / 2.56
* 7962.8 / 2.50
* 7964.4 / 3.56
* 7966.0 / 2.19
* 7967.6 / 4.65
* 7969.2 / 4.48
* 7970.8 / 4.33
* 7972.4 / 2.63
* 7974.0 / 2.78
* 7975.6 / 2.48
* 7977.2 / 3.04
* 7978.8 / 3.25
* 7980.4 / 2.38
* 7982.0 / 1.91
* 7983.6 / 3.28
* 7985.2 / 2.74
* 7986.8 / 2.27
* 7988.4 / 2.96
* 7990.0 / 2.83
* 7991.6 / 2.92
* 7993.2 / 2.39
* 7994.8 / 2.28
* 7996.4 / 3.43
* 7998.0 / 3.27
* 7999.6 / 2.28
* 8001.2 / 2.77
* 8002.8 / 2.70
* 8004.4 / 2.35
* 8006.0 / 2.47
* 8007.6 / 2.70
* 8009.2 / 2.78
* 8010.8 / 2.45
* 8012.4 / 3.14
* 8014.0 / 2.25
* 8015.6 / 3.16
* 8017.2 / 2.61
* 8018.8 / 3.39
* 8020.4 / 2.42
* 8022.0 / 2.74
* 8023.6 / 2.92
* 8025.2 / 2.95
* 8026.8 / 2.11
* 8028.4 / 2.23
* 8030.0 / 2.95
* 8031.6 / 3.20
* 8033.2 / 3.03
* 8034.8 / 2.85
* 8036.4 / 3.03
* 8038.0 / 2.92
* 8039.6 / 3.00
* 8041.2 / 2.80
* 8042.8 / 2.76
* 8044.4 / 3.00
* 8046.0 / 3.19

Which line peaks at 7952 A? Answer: [S II] 6716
